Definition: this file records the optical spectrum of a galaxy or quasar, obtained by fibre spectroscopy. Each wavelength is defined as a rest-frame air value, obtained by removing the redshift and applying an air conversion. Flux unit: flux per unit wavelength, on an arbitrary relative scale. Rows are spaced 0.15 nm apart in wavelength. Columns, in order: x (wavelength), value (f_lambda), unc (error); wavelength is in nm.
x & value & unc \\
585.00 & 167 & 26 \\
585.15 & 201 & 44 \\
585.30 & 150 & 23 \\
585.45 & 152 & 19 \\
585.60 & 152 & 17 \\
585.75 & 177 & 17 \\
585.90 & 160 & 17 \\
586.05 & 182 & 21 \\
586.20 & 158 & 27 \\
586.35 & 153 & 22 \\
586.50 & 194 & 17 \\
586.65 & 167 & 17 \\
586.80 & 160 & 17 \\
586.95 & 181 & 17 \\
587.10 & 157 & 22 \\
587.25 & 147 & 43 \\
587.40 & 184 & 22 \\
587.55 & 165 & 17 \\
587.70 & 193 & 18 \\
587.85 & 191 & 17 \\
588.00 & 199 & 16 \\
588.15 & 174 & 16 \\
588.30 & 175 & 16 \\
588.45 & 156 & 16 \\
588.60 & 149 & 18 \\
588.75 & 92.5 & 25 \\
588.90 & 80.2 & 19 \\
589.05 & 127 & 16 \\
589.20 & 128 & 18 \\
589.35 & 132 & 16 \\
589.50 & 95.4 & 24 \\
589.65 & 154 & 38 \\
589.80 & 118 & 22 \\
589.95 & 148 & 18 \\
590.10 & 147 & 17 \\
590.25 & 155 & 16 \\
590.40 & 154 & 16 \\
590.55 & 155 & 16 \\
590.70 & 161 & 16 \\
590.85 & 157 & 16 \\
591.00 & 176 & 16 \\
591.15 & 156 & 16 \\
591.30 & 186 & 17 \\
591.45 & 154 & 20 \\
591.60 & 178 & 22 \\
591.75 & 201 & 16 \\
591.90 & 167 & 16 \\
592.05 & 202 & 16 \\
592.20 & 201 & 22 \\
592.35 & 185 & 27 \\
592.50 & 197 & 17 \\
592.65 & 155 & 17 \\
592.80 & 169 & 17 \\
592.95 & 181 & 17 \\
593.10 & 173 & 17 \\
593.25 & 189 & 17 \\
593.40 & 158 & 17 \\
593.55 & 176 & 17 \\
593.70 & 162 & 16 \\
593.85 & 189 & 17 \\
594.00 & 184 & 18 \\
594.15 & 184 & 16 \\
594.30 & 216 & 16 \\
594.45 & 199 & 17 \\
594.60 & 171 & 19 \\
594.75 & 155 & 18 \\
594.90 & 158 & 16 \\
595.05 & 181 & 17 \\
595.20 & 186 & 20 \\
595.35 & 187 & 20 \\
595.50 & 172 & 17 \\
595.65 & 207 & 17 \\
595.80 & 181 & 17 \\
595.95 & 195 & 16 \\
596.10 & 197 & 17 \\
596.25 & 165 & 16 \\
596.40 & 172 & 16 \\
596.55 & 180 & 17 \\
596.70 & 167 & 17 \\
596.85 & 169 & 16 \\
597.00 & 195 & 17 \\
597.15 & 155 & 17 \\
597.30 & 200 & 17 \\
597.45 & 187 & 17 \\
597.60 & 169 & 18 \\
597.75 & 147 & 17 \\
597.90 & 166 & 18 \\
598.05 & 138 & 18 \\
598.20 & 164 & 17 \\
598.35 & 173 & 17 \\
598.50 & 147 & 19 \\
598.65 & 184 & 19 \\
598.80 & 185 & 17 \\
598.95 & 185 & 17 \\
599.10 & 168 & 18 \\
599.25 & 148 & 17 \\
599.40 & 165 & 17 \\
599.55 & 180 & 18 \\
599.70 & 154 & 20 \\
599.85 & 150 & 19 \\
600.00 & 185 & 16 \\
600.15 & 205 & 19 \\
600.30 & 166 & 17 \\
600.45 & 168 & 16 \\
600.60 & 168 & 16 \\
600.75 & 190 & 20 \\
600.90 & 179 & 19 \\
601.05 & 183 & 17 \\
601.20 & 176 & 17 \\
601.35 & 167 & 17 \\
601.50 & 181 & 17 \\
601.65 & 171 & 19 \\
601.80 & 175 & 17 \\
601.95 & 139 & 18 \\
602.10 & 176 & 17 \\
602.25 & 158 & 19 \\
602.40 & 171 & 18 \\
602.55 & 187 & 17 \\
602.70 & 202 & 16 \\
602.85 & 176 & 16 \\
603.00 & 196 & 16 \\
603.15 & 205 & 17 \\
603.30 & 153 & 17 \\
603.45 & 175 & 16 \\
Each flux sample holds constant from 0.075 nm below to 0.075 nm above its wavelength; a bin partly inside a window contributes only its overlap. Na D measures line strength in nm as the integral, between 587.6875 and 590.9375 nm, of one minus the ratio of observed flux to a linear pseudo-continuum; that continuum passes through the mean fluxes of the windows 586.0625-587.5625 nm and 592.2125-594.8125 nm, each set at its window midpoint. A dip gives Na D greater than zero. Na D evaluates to 0.478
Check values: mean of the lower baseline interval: 167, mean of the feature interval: 147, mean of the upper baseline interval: 180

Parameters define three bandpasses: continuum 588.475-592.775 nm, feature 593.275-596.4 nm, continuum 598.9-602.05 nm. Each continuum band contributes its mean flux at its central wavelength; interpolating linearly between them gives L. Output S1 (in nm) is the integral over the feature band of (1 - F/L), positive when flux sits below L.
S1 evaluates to -0.38 nm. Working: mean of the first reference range 154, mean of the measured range 181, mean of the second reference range 172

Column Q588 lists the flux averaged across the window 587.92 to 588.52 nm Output 176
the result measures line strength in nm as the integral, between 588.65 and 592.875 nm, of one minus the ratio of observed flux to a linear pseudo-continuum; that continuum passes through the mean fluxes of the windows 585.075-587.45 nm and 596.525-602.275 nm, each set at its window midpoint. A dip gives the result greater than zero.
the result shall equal 0.345 nm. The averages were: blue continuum 167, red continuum 171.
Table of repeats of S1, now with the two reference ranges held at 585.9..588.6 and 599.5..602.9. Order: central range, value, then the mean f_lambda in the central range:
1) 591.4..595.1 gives -0.146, 180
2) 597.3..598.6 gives 0.071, 164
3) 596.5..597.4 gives -0.023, 178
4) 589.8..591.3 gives 0.141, 156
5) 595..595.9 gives -0.067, 186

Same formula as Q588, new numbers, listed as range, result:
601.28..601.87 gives 174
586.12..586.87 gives 167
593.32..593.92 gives 171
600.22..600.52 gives 168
